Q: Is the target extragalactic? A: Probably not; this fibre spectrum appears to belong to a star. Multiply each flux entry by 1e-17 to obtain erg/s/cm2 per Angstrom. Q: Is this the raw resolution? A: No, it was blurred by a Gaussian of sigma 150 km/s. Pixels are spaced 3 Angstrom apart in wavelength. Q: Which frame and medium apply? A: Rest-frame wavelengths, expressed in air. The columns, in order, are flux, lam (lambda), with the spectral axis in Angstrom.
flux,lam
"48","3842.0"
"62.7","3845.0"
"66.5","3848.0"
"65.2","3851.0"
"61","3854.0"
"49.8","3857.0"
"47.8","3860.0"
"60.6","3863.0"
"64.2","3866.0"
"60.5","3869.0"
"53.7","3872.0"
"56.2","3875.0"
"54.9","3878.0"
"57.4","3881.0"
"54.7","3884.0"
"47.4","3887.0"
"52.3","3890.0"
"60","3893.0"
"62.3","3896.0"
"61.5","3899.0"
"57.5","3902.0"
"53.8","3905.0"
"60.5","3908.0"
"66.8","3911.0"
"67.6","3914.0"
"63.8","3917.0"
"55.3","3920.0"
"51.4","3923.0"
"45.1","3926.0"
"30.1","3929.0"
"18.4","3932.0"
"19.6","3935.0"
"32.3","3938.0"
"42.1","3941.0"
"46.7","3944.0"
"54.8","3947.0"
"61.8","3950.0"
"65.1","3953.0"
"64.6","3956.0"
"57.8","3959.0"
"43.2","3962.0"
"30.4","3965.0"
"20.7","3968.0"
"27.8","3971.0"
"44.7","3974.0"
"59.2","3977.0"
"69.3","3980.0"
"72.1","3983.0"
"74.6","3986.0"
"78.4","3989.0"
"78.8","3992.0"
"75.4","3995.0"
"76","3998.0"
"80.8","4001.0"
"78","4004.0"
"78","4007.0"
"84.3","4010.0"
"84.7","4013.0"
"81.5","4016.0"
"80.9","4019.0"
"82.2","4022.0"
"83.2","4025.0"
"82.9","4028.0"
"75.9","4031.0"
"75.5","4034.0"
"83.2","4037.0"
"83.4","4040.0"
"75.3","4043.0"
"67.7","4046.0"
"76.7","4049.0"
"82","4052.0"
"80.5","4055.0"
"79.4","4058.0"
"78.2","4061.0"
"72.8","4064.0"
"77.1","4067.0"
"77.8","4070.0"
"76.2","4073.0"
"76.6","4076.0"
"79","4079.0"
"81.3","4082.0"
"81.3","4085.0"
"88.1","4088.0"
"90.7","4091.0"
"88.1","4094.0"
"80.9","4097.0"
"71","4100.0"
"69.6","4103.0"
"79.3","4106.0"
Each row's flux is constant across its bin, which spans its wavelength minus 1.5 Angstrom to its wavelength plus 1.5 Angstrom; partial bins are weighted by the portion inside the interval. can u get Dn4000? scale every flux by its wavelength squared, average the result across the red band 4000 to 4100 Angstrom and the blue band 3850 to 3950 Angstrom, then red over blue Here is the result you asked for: 1.64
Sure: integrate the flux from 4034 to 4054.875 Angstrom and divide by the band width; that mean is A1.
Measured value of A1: 78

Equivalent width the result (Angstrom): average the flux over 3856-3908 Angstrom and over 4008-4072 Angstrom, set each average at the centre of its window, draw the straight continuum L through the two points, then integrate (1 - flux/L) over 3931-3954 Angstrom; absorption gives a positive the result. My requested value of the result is 8.02 Angstrom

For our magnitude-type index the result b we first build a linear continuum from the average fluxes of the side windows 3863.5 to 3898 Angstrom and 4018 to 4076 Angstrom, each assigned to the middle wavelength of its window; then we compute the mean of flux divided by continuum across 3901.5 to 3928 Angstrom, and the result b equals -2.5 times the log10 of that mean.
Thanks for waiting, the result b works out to 0.07 mag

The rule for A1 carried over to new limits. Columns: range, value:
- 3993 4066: 79.1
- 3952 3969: 47.2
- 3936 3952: 47.2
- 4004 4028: 81.9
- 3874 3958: 52.3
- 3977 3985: 68.8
